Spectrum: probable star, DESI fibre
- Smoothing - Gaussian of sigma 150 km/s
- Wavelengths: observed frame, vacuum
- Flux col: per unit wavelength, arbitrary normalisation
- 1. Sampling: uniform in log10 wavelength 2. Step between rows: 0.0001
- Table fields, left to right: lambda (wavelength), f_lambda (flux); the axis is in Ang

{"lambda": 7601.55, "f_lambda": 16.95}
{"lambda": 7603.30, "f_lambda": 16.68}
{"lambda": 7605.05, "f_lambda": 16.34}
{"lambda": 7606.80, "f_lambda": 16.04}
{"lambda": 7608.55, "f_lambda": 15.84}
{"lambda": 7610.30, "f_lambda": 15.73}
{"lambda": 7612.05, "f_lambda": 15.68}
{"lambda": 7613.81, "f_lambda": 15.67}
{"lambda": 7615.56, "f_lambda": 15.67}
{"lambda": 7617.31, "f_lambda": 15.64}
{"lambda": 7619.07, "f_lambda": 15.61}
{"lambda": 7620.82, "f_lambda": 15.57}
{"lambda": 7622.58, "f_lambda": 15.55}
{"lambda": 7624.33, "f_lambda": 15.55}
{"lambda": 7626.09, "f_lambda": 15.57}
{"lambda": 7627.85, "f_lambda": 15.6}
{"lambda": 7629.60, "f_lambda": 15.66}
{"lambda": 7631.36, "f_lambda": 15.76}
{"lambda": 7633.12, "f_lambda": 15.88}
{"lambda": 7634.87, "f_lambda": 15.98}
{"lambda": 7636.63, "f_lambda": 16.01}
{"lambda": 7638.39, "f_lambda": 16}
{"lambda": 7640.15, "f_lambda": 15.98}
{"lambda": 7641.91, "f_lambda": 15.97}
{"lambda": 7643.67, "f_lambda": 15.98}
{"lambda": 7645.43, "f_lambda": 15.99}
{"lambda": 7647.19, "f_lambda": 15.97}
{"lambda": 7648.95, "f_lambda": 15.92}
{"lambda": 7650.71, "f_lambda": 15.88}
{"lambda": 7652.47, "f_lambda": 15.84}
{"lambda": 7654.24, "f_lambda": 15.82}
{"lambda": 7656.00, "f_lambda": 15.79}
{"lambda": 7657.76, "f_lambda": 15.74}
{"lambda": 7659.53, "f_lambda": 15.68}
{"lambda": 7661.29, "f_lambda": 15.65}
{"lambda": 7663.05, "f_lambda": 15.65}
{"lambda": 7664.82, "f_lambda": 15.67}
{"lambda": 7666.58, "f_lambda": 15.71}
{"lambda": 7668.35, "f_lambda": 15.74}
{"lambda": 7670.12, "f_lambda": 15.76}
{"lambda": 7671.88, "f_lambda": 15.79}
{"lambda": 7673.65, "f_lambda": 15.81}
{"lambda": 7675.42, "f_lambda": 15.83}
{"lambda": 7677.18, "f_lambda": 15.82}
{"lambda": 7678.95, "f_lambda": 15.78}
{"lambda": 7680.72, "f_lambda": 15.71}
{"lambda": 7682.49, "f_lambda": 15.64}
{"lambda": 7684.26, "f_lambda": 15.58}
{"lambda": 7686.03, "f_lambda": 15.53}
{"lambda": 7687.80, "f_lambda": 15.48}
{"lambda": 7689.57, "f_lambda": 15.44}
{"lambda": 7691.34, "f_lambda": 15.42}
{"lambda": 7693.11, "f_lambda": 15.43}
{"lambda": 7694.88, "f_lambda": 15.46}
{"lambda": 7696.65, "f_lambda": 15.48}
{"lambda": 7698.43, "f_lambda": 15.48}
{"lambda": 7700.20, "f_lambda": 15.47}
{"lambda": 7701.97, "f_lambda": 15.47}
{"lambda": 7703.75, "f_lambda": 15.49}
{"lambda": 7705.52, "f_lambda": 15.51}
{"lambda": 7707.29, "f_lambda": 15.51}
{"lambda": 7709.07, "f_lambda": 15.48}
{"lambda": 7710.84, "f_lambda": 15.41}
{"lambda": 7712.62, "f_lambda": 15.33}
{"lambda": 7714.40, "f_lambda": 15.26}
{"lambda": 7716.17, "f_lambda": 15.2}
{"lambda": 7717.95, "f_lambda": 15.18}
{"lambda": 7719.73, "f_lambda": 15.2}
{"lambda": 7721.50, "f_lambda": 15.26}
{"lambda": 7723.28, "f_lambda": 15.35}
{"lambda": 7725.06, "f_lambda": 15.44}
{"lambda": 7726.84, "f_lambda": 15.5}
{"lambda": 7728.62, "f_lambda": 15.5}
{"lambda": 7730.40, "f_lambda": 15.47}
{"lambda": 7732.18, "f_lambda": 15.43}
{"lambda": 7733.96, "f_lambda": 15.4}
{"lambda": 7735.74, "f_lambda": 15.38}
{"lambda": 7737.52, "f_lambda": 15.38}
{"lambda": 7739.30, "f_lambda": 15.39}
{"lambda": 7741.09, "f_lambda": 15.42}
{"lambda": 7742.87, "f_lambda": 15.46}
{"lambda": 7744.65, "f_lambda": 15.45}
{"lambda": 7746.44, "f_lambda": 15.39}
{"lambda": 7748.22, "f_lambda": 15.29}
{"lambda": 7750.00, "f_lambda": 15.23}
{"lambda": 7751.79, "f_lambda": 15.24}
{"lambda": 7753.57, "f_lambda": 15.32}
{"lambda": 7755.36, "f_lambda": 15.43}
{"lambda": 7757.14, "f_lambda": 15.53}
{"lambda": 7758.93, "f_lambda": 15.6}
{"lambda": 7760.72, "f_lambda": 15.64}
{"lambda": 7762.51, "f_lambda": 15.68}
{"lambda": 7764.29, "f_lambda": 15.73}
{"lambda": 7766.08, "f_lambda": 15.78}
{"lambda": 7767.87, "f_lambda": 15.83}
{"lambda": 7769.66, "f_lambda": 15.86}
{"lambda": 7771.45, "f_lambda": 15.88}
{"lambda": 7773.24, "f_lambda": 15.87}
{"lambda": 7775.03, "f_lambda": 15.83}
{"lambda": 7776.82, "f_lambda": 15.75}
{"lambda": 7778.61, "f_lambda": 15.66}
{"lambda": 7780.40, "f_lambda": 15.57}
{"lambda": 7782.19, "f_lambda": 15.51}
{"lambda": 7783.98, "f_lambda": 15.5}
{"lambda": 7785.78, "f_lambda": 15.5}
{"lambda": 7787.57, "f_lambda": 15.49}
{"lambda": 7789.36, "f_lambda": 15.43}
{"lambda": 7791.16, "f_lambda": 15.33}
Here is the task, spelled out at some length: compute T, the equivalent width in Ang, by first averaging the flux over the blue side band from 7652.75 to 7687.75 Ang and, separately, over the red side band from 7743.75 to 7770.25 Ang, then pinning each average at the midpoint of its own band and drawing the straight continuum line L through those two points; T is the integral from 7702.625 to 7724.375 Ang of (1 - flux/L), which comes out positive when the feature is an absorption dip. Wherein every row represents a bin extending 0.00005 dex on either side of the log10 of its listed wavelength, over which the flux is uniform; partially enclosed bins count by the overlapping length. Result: 0.4 Ang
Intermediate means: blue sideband 15.7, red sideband 15.5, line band 15.3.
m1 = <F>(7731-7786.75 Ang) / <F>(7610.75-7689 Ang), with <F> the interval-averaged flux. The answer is 0.99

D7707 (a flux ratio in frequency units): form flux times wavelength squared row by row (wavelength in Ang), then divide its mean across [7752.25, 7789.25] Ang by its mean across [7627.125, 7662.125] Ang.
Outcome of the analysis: 1.02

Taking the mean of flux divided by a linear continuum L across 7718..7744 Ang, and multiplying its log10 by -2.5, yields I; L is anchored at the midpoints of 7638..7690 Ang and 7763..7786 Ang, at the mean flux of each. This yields 0.02 mag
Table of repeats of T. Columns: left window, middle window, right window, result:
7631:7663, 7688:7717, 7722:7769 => 0.4 Ang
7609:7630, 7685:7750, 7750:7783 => 1.0 Ang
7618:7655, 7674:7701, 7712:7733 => -0.1 Ang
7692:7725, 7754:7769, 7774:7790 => -0.1 Ang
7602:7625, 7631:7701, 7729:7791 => 0.0 Ang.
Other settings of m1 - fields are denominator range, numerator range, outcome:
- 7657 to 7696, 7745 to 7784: 1.00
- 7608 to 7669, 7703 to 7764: 0.98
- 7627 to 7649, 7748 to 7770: 0.98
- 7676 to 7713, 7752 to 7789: 1.01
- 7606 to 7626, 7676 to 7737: 0.99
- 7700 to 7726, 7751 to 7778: 1.02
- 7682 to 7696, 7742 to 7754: 0.99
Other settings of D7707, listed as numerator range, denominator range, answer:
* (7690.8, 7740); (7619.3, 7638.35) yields 1.00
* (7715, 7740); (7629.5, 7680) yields 0.99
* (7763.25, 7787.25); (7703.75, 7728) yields 1.04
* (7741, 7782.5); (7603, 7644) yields 1.02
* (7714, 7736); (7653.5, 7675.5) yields 0.99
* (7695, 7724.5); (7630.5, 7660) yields 0.98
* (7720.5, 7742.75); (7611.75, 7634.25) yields 1.01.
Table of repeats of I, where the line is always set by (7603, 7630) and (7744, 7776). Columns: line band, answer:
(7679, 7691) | 0.01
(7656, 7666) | 0.00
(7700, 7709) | 0.01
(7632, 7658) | -0.01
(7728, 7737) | 0.01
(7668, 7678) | -0.01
